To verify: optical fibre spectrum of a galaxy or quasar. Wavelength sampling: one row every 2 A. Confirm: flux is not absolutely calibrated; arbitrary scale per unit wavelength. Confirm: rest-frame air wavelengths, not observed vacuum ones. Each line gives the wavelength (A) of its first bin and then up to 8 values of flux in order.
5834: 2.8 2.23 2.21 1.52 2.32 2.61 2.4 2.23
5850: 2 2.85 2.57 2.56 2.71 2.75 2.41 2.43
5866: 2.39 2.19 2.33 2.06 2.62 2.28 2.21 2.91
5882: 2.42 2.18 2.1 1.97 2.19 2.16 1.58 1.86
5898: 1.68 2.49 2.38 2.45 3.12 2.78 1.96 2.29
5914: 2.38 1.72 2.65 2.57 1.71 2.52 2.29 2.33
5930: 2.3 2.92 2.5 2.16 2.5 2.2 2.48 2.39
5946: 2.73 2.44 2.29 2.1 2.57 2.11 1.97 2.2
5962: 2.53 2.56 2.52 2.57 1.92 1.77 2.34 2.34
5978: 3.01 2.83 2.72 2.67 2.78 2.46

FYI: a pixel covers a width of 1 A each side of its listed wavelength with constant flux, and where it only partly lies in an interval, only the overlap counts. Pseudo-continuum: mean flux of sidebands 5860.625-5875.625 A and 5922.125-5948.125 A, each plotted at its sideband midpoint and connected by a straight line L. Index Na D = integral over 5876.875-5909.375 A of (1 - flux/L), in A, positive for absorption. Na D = 1.4 A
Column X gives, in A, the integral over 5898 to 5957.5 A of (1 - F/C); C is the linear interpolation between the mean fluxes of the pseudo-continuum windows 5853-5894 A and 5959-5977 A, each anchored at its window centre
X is -1.3 A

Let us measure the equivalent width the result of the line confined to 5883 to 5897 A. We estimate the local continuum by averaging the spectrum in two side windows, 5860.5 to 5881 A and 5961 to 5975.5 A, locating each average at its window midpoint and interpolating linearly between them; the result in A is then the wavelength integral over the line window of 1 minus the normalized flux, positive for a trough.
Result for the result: 2.2 A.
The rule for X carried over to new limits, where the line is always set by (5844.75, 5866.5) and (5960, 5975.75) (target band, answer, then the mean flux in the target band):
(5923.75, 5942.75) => -0.41 A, 2.42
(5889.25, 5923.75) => 2.37 A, 2.24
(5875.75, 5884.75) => 0.11 A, 2.42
